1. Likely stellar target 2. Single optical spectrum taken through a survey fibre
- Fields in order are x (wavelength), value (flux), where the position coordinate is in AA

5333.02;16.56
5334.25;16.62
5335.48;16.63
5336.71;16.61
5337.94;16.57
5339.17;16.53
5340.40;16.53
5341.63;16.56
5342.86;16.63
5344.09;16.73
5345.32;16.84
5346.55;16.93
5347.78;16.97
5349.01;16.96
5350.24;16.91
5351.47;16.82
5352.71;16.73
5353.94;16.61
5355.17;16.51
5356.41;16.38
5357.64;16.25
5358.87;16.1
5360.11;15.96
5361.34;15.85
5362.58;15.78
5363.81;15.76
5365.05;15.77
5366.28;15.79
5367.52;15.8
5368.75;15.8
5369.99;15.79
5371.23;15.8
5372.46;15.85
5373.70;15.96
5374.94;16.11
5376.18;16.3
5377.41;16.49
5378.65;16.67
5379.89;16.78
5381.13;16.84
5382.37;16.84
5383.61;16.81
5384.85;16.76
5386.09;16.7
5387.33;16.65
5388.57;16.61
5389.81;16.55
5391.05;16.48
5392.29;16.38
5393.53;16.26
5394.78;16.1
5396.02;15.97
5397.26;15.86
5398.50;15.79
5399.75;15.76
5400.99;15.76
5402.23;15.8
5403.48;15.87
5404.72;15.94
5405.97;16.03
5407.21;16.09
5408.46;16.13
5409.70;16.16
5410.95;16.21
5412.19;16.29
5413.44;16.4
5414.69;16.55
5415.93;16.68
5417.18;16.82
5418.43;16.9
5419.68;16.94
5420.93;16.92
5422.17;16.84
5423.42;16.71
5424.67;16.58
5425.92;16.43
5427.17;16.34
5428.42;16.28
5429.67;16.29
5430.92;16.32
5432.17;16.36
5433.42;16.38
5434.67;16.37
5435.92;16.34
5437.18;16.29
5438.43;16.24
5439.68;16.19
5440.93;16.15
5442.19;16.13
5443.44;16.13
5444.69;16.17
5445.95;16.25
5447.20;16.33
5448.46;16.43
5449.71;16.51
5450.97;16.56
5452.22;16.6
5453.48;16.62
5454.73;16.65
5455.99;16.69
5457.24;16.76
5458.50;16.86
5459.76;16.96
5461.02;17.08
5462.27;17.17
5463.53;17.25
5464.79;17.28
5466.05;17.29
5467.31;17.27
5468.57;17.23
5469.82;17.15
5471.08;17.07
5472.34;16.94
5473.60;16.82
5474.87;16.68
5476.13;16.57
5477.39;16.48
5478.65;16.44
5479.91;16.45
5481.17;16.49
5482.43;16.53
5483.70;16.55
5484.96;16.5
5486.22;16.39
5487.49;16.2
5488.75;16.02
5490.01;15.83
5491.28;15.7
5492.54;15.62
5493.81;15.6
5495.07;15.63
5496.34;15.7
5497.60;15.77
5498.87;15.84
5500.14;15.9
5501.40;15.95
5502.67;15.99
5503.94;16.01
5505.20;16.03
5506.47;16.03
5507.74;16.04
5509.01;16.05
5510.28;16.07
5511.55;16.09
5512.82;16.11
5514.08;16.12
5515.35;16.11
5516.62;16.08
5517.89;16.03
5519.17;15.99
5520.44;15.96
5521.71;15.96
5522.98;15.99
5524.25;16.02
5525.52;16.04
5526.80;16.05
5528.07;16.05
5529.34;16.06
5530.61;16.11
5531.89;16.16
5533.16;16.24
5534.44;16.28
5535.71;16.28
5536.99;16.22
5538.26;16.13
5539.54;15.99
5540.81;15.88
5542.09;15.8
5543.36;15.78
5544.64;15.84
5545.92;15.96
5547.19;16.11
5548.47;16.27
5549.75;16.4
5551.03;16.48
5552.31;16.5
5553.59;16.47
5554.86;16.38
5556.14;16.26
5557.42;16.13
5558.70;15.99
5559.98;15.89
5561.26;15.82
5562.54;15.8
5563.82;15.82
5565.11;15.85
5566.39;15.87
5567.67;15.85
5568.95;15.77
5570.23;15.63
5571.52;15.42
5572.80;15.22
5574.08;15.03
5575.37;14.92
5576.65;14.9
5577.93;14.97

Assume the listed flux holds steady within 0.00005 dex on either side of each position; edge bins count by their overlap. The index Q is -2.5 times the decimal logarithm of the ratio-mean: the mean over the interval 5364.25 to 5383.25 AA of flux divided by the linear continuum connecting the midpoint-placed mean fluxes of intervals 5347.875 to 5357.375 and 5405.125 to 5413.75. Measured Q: 0.02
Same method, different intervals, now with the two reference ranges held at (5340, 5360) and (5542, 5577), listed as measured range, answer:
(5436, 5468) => -0.02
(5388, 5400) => 0.02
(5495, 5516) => 0.01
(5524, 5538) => -0.01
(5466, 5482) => -0.04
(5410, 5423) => -0.02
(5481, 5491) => -0.01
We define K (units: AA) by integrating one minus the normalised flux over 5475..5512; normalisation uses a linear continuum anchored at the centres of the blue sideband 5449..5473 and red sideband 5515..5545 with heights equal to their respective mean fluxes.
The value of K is 0.96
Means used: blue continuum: 16.9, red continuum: 16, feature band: 16.1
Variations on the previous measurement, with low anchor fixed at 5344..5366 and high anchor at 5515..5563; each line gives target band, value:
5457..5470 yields -0.72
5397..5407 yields 0.29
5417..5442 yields -0.28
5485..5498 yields 0.24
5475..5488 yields -0.22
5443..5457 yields -0.18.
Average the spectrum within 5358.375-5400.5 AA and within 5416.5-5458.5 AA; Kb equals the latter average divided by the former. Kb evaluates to 1.02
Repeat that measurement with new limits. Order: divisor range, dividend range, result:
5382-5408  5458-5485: 1.04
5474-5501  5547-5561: 1.01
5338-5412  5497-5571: 0.98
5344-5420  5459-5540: 1.00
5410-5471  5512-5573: 0.97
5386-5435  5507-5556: 0.99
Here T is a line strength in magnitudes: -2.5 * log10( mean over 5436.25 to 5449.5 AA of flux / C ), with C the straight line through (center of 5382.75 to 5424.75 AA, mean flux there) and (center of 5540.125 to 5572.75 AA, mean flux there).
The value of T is 0.002 mag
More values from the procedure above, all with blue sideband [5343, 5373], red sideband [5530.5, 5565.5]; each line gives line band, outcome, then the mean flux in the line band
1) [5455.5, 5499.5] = -0.02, 16.5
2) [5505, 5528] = 0.01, 16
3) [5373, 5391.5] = -0.02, 16.6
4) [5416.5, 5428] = -0.03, 16.7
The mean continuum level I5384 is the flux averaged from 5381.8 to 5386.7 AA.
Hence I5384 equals 16.8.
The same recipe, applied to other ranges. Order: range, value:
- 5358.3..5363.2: 15.9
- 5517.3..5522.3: 16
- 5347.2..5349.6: 17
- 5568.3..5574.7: 15.4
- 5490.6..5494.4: 15.6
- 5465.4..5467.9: 17.3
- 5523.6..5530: 16.1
